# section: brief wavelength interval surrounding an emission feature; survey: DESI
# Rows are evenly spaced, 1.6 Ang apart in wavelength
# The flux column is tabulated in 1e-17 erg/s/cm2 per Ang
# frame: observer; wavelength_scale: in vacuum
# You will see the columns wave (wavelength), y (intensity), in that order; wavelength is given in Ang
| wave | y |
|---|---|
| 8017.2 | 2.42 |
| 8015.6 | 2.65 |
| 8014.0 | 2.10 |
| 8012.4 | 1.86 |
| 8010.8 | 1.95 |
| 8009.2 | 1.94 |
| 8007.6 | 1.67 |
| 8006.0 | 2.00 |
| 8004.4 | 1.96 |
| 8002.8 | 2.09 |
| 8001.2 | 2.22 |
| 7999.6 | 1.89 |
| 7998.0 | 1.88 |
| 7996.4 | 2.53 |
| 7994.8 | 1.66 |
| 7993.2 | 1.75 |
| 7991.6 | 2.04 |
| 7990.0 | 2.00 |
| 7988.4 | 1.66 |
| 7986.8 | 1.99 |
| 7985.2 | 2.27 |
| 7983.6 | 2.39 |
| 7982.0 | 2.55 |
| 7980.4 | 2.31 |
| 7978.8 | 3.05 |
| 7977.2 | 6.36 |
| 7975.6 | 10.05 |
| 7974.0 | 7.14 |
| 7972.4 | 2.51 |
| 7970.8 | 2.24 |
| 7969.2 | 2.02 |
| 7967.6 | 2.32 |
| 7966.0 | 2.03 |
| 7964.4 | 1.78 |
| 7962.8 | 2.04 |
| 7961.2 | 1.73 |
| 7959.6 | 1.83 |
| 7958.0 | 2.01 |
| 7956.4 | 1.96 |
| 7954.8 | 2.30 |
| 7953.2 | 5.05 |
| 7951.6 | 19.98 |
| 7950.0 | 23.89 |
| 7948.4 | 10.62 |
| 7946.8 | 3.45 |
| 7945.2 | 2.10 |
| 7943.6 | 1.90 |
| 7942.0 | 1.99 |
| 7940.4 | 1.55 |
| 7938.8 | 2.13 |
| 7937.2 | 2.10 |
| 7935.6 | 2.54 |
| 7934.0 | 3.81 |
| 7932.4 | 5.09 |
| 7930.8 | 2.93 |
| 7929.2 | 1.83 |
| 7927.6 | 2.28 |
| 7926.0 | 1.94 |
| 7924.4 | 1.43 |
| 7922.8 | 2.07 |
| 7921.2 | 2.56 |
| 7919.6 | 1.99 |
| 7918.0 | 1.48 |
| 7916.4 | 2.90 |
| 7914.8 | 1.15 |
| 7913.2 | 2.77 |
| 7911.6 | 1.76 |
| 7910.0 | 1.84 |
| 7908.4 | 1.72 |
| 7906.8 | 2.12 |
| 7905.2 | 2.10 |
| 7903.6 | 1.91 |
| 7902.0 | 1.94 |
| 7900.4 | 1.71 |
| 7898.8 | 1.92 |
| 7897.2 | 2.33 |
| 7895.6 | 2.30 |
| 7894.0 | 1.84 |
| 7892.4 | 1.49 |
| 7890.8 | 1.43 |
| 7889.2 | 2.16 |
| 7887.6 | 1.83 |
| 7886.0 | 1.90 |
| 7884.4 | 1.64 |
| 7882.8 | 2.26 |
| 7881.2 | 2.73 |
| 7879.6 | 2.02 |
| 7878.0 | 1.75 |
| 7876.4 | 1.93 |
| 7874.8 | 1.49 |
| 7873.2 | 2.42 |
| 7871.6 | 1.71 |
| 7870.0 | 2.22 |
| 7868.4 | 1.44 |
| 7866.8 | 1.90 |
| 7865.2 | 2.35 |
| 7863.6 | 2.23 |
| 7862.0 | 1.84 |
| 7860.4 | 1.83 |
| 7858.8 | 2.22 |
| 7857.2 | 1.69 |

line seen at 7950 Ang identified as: H-alpha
